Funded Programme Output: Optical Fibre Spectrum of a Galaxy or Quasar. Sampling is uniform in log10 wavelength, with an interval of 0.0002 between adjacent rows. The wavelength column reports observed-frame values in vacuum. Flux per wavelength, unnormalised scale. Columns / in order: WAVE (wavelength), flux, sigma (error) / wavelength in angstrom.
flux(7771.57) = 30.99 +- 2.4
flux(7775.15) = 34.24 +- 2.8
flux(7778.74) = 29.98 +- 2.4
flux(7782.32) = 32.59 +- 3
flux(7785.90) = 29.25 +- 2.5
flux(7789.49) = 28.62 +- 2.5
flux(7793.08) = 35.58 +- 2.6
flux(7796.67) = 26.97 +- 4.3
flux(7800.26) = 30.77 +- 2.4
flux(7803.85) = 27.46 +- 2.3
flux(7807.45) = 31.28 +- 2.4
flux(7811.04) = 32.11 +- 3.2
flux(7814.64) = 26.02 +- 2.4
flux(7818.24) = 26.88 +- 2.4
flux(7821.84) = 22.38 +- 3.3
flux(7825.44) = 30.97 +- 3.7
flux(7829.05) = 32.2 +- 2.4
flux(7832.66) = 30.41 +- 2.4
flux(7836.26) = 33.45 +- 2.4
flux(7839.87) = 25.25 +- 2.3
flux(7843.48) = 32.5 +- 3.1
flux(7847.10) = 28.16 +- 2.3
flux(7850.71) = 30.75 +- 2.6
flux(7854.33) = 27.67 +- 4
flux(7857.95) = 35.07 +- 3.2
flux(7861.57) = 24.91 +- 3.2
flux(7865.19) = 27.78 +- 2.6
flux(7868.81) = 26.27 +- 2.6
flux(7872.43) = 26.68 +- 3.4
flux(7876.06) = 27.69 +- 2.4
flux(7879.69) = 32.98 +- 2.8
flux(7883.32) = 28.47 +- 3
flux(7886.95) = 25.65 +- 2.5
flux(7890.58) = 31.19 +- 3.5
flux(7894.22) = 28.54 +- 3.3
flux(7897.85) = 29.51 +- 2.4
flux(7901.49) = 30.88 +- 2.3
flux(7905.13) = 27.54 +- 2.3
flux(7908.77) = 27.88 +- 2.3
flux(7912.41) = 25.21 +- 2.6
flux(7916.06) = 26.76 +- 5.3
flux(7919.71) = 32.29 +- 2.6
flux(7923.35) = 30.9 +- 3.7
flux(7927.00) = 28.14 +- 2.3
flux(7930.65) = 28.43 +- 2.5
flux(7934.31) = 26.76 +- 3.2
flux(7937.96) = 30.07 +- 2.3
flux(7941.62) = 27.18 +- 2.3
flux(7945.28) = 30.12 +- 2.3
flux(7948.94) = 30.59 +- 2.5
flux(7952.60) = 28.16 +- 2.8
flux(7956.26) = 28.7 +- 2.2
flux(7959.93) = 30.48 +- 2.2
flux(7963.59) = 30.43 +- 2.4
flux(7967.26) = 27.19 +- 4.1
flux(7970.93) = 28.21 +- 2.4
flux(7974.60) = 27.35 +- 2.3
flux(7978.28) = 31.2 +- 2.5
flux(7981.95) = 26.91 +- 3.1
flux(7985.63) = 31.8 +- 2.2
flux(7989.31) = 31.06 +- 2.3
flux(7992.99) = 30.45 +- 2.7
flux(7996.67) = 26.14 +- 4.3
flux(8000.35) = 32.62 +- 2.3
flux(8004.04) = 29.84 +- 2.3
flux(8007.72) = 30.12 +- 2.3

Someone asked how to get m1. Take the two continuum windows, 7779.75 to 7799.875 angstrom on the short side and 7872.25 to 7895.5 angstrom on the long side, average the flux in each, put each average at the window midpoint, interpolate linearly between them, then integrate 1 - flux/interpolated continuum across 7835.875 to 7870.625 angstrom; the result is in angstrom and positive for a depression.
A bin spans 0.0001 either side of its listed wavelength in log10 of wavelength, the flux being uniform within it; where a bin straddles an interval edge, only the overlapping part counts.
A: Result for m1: 0.5 angstrom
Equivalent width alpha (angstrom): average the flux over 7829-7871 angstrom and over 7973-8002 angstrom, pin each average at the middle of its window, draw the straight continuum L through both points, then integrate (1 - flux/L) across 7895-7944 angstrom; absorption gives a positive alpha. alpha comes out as 1.6 angstrom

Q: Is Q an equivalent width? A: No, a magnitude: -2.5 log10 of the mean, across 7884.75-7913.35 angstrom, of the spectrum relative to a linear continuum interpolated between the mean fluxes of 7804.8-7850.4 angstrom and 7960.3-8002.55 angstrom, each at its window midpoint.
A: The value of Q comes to 0.04 mag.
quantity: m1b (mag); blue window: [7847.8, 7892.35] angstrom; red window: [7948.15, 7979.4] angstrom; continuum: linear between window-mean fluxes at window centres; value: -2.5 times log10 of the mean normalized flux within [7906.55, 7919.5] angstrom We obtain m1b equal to 0.06 mag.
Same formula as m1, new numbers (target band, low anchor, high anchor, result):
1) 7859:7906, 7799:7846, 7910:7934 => 0.61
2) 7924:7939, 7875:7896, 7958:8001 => 0.41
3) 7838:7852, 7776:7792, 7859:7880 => -0.33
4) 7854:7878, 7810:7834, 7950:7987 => 0.54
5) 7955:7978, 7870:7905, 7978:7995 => 0.78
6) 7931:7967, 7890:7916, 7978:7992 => 0.42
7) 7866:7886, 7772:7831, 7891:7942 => 0.57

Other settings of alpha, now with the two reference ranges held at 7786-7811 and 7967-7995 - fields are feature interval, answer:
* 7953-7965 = -0.1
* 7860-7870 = 1.2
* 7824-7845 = -0.5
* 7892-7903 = 0.0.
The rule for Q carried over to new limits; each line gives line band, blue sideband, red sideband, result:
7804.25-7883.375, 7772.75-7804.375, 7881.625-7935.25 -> 0.02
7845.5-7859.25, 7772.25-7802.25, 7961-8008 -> 0.01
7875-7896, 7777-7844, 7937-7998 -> 0.01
